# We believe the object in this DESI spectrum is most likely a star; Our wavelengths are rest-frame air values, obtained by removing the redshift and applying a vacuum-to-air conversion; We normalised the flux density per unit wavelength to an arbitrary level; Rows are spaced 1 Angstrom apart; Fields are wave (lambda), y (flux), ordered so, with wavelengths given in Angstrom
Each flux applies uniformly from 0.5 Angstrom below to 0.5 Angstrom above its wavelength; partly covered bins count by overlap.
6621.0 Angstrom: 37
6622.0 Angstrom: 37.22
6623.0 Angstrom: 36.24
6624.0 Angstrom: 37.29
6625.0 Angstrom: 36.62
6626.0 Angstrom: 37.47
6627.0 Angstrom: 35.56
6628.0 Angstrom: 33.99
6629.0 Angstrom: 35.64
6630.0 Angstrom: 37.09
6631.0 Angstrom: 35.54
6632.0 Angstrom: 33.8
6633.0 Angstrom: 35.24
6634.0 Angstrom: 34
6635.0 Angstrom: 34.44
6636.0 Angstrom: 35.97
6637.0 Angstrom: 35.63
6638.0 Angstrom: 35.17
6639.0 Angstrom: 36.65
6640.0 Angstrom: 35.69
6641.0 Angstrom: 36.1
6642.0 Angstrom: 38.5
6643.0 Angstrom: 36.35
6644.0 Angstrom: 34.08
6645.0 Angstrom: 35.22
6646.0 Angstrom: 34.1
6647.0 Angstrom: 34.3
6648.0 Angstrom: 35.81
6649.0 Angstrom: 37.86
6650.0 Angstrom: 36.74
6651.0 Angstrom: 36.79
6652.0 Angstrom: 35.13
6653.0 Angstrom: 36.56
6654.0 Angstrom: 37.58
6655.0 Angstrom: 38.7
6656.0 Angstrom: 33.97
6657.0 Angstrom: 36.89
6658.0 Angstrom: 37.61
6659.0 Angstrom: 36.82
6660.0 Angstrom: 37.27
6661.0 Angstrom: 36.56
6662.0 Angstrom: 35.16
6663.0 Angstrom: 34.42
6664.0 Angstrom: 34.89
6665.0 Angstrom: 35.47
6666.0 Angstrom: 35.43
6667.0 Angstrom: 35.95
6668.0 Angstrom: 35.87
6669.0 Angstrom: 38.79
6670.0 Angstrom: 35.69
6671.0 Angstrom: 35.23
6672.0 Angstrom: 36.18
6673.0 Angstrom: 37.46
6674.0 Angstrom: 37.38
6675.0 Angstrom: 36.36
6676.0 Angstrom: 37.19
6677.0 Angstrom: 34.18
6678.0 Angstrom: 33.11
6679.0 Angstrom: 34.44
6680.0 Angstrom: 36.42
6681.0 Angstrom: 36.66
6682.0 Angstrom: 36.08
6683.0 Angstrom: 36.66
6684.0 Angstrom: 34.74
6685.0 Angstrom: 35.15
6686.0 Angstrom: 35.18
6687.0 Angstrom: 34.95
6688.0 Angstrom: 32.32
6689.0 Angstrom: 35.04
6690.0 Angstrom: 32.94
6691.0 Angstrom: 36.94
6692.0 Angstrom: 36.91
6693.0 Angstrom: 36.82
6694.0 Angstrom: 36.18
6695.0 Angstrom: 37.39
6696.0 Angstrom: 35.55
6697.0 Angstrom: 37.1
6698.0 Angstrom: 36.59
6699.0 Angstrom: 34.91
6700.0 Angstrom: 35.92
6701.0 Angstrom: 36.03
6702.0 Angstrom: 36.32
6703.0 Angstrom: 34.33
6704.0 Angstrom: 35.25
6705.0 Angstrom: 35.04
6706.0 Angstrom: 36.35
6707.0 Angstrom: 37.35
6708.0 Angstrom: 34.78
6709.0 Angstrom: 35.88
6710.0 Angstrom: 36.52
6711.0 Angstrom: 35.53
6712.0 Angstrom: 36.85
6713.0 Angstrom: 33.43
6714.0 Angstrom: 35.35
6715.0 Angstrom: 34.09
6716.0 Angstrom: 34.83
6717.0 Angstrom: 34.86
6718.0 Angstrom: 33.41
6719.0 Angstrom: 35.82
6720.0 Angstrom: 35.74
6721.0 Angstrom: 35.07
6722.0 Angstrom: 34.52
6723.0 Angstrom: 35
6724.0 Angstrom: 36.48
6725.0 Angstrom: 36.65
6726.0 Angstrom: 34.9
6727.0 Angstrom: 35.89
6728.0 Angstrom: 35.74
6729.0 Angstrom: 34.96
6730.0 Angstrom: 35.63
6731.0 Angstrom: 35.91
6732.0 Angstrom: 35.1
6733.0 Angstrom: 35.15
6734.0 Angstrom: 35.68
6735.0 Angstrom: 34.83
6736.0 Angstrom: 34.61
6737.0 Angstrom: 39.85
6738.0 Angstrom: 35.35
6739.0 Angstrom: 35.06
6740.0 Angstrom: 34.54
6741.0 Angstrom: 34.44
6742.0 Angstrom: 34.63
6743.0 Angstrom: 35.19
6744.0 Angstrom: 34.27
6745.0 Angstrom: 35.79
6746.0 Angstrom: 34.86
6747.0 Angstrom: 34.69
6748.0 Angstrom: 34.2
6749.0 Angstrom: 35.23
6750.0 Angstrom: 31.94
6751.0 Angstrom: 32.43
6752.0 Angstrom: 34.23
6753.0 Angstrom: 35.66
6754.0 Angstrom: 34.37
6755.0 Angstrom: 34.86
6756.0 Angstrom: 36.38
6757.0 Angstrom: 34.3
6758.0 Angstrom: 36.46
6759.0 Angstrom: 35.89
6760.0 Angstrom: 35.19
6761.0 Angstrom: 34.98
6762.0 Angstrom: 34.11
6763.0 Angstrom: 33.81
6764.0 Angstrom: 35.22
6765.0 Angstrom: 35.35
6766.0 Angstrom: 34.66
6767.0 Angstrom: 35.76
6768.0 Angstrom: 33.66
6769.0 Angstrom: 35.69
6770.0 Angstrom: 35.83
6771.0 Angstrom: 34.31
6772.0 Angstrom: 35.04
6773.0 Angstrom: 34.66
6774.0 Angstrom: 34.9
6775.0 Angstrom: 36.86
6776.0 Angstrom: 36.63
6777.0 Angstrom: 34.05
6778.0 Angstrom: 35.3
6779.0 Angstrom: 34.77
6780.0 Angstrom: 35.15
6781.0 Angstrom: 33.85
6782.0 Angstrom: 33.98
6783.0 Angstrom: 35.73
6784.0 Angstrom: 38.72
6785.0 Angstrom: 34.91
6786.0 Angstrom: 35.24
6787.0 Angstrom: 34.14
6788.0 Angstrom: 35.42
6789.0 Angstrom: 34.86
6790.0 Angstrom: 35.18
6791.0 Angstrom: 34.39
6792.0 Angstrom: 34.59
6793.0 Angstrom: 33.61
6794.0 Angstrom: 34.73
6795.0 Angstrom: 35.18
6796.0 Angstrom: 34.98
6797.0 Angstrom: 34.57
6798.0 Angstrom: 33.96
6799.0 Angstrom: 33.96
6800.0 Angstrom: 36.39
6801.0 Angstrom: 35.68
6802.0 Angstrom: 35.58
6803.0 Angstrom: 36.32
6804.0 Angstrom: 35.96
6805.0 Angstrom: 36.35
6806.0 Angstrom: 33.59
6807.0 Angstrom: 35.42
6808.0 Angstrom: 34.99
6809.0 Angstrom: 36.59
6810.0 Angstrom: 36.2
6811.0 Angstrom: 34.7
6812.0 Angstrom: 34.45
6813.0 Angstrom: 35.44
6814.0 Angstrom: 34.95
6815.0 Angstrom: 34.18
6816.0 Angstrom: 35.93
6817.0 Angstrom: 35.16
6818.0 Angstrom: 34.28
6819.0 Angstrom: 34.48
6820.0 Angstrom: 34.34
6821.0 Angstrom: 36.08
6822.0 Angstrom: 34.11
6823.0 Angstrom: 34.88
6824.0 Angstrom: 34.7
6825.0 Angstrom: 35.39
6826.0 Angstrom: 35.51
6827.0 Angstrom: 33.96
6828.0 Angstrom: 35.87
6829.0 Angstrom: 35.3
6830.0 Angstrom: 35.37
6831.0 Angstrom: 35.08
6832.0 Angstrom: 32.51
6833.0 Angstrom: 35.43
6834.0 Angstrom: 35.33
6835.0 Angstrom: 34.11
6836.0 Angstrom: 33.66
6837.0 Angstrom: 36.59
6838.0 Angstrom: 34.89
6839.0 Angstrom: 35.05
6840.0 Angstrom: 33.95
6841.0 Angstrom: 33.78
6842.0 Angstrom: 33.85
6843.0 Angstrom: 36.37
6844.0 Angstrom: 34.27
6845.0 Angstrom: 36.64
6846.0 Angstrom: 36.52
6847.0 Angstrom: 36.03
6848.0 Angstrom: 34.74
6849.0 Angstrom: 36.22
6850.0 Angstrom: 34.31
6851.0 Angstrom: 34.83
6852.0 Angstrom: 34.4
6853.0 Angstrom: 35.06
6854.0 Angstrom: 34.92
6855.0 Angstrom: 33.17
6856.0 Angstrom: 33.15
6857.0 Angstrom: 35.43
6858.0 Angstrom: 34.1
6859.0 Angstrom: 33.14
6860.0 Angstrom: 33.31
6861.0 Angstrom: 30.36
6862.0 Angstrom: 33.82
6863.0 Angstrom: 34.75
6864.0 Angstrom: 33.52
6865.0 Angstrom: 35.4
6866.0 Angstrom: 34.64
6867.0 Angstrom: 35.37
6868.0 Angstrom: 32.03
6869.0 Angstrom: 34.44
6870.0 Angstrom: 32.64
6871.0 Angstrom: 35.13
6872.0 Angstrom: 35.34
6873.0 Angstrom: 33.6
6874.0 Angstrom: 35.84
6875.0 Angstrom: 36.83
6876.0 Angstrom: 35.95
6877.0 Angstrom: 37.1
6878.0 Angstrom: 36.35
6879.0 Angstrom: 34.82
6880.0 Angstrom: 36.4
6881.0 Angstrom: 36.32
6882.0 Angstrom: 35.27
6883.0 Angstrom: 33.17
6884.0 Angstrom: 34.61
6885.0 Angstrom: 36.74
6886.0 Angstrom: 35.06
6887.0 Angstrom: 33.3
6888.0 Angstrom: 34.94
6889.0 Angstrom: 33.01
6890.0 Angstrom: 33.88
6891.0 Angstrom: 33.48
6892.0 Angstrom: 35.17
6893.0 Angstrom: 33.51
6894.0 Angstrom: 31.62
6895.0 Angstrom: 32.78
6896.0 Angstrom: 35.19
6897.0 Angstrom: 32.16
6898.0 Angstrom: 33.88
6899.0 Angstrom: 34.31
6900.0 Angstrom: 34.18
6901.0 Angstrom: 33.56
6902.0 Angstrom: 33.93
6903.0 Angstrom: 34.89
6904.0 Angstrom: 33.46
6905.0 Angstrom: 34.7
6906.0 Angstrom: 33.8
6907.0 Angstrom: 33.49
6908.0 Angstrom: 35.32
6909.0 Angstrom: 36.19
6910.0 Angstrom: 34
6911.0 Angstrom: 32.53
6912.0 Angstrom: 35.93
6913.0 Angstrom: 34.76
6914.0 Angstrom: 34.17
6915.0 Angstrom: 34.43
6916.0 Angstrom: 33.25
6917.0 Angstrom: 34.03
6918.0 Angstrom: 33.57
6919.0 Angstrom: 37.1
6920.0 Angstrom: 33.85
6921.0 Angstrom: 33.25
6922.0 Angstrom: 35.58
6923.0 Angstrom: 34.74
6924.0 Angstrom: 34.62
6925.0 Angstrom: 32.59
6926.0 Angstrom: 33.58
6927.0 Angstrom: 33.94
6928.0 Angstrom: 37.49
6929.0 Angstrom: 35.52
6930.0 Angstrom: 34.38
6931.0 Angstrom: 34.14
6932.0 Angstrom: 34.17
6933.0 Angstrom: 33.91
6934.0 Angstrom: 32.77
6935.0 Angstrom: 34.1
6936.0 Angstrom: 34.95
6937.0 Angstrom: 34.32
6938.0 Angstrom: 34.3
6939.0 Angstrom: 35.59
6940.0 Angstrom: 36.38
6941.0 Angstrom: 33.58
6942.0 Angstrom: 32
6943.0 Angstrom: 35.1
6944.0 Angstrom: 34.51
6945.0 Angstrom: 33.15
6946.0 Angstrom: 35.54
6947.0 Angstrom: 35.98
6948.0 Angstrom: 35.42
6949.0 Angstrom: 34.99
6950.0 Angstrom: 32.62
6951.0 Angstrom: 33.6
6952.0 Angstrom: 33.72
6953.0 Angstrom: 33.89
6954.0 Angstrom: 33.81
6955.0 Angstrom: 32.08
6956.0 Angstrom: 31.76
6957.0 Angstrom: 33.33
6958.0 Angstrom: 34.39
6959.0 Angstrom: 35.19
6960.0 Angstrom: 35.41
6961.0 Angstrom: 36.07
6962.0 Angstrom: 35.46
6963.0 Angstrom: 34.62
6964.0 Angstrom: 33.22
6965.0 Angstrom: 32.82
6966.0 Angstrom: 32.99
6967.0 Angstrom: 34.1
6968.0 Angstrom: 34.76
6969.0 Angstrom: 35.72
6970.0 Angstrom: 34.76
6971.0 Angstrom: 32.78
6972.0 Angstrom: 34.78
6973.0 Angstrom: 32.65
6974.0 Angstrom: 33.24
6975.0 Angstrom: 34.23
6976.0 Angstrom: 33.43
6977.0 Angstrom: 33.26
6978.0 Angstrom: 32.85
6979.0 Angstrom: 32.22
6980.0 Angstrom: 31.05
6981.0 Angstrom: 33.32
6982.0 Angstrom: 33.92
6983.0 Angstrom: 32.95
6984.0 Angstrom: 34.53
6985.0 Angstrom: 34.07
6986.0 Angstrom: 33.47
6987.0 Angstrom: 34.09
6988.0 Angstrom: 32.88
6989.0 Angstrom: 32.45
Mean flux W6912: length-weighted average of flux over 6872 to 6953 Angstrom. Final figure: 34.5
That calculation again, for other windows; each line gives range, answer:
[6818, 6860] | 34.8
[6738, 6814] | 35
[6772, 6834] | 35.1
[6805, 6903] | 34.7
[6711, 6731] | 35.2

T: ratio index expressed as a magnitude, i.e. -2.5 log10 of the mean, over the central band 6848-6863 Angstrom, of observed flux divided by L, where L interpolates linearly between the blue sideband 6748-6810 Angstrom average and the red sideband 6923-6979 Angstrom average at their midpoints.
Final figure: 0.018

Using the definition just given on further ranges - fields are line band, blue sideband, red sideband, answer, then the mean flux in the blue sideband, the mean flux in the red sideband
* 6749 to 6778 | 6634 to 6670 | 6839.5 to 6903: 0.010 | 36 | 34.5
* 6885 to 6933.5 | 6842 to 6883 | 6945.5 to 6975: 0.008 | 34.8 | 34.1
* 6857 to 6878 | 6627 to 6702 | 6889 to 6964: 0.005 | 35.8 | 34.2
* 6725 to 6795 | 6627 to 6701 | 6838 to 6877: 0.005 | 35.8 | 34.6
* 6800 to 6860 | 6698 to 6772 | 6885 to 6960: -0.009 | 35.2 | 34.2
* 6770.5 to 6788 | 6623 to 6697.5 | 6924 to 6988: -0.002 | 35.9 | 34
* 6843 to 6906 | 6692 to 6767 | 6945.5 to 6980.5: -0.001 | 35.3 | 33.9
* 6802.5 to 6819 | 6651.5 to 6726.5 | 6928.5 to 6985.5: -0.009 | 35.7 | 34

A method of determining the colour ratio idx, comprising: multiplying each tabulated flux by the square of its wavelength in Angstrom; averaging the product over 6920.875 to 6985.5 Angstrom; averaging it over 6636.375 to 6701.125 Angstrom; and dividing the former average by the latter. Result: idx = 1.03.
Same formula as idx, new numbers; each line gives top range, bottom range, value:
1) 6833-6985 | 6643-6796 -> 1.02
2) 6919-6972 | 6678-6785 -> 1.03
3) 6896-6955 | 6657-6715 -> 1.03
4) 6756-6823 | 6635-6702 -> 1.01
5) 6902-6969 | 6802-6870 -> 1.02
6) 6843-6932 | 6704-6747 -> 1.02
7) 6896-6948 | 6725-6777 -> 1.03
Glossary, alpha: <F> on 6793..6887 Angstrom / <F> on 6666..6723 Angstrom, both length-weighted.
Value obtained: 0.98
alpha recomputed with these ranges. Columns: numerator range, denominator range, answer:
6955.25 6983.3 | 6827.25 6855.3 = 0.97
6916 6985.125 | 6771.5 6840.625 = 0.97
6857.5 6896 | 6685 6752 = 0.97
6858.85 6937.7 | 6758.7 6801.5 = 0.98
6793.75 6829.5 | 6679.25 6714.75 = 0.98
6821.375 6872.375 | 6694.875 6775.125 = 0.98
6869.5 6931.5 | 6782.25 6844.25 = 0.99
